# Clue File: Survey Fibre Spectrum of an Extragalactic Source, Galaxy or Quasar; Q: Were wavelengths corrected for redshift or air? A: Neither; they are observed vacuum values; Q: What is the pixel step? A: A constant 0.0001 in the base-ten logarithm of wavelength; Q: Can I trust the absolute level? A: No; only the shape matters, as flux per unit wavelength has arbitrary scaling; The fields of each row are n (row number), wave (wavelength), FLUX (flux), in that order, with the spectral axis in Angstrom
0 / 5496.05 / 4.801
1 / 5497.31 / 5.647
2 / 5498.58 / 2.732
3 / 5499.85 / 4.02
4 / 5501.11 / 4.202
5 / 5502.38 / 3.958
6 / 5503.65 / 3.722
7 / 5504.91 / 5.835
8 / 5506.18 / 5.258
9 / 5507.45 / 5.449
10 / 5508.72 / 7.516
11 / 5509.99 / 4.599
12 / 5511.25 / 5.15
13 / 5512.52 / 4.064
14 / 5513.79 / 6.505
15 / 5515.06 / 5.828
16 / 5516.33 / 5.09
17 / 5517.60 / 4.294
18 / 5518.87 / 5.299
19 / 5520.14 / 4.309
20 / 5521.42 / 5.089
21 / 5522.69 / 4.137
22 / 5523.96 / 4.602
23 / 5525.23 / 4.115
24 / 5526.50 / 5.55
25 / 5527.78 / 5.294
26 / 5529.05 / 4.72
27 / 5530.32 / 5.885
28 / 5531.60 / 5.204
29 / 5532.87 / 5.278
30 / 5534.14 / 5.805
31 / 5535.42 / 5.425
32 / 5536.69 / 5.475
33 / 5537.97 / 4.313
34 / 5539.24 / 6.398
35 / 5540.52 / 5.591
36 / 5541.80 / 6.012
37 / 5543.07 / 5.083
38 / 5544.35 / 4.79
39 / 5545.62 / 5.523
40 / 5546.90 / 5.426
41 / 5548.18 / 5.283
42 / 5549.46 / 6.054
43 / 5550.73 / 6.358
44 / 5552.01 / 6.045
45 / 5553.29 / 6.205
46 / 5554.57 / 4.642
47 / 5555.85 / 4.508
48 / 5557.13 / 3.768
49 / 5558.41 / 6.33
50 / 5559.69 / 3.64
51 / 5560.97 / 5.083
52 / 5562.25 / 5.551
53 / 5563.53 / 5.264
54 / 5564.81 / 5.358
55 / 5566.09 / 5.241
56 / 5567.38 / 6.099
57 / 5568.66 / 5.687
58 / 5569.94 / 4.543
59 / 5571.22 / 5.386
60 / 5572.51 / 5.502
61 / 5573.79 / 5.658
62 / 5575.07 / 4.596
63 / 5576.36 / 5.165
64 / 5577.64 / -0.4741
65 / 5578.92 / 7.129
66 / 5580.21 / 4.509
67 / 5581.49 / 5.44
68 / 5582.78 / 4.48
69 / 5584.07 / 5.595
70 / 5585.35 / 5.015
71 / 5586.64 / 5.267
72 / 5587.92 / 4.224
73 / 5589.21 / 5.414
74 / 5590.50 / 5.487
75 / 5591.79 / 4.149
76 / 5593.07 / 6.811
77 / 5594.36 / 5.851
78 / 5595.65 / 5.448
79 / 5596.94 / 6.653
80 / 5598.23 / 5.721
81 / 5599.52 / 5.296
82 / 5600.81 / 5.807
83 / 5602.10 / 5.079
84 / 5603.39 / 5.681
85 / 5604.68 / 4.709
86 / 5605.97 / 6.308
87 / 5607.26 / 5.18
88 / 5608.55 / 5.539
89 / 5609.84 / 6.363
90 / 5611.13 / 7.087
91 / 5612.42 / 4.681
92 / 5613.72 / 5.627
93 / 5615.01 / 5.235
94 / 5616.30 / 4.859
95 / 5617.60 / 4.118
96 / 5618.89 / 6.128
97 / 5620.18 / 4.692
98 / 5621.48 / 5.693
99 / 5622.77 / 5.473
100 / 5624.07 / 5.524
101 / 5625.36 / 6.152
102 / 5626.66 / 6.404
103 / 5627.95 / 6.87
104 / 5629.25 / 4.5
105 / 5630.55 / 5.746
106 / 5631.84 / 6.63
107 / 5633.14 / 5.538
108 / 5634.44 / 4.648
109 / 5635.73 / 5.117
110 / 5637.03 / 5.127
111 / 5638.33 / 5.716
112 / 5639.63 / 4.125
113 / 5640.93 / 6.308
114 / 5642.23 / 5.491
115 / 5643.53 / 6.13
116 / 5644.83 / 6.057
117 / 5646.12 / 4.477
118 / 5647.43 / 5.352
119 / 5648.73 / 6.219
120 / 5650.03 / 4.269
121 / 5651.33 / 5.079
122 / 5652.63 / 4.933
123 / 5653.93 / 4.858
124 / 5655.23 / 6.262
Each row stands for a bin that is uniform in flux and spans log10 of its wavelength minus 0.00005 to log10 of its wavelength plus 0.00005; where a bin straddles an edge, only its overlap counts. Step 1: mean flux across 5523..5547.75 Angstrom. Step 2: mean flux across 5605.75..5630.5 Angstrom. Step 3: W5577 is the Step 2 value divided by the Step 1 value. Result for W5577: 1.06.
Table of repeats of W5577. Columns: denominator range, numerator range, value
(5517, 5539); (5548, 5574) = 1.06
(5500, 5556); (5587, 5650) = 1.06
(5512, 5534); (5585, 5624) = 1.08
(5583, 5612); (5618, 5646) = 1.01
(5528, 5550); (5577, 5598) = 0.94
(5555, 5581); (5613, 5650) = 1.11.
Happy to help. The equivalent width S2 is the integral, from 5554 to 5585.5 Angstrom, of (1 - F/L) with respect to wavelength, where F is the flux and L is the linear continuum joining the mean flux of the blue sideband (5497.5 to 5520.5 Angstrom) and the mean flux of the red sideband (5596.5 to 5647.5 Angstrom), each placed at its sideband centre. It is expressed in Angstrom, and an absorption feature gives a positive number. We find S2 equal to 1.8 Angstrom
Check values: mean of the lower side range 4.9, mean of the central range 4.95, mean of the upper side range 5.54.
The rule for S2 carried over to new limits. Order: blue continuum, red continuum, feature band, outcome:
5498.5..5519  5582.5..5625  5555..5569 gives 0.3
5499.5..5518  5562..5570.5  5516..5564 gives 0.4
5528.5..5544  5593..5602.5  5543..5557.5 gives 0.4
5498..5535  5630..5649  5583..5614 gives -1.2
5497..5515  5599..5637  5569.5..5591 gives 1.8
